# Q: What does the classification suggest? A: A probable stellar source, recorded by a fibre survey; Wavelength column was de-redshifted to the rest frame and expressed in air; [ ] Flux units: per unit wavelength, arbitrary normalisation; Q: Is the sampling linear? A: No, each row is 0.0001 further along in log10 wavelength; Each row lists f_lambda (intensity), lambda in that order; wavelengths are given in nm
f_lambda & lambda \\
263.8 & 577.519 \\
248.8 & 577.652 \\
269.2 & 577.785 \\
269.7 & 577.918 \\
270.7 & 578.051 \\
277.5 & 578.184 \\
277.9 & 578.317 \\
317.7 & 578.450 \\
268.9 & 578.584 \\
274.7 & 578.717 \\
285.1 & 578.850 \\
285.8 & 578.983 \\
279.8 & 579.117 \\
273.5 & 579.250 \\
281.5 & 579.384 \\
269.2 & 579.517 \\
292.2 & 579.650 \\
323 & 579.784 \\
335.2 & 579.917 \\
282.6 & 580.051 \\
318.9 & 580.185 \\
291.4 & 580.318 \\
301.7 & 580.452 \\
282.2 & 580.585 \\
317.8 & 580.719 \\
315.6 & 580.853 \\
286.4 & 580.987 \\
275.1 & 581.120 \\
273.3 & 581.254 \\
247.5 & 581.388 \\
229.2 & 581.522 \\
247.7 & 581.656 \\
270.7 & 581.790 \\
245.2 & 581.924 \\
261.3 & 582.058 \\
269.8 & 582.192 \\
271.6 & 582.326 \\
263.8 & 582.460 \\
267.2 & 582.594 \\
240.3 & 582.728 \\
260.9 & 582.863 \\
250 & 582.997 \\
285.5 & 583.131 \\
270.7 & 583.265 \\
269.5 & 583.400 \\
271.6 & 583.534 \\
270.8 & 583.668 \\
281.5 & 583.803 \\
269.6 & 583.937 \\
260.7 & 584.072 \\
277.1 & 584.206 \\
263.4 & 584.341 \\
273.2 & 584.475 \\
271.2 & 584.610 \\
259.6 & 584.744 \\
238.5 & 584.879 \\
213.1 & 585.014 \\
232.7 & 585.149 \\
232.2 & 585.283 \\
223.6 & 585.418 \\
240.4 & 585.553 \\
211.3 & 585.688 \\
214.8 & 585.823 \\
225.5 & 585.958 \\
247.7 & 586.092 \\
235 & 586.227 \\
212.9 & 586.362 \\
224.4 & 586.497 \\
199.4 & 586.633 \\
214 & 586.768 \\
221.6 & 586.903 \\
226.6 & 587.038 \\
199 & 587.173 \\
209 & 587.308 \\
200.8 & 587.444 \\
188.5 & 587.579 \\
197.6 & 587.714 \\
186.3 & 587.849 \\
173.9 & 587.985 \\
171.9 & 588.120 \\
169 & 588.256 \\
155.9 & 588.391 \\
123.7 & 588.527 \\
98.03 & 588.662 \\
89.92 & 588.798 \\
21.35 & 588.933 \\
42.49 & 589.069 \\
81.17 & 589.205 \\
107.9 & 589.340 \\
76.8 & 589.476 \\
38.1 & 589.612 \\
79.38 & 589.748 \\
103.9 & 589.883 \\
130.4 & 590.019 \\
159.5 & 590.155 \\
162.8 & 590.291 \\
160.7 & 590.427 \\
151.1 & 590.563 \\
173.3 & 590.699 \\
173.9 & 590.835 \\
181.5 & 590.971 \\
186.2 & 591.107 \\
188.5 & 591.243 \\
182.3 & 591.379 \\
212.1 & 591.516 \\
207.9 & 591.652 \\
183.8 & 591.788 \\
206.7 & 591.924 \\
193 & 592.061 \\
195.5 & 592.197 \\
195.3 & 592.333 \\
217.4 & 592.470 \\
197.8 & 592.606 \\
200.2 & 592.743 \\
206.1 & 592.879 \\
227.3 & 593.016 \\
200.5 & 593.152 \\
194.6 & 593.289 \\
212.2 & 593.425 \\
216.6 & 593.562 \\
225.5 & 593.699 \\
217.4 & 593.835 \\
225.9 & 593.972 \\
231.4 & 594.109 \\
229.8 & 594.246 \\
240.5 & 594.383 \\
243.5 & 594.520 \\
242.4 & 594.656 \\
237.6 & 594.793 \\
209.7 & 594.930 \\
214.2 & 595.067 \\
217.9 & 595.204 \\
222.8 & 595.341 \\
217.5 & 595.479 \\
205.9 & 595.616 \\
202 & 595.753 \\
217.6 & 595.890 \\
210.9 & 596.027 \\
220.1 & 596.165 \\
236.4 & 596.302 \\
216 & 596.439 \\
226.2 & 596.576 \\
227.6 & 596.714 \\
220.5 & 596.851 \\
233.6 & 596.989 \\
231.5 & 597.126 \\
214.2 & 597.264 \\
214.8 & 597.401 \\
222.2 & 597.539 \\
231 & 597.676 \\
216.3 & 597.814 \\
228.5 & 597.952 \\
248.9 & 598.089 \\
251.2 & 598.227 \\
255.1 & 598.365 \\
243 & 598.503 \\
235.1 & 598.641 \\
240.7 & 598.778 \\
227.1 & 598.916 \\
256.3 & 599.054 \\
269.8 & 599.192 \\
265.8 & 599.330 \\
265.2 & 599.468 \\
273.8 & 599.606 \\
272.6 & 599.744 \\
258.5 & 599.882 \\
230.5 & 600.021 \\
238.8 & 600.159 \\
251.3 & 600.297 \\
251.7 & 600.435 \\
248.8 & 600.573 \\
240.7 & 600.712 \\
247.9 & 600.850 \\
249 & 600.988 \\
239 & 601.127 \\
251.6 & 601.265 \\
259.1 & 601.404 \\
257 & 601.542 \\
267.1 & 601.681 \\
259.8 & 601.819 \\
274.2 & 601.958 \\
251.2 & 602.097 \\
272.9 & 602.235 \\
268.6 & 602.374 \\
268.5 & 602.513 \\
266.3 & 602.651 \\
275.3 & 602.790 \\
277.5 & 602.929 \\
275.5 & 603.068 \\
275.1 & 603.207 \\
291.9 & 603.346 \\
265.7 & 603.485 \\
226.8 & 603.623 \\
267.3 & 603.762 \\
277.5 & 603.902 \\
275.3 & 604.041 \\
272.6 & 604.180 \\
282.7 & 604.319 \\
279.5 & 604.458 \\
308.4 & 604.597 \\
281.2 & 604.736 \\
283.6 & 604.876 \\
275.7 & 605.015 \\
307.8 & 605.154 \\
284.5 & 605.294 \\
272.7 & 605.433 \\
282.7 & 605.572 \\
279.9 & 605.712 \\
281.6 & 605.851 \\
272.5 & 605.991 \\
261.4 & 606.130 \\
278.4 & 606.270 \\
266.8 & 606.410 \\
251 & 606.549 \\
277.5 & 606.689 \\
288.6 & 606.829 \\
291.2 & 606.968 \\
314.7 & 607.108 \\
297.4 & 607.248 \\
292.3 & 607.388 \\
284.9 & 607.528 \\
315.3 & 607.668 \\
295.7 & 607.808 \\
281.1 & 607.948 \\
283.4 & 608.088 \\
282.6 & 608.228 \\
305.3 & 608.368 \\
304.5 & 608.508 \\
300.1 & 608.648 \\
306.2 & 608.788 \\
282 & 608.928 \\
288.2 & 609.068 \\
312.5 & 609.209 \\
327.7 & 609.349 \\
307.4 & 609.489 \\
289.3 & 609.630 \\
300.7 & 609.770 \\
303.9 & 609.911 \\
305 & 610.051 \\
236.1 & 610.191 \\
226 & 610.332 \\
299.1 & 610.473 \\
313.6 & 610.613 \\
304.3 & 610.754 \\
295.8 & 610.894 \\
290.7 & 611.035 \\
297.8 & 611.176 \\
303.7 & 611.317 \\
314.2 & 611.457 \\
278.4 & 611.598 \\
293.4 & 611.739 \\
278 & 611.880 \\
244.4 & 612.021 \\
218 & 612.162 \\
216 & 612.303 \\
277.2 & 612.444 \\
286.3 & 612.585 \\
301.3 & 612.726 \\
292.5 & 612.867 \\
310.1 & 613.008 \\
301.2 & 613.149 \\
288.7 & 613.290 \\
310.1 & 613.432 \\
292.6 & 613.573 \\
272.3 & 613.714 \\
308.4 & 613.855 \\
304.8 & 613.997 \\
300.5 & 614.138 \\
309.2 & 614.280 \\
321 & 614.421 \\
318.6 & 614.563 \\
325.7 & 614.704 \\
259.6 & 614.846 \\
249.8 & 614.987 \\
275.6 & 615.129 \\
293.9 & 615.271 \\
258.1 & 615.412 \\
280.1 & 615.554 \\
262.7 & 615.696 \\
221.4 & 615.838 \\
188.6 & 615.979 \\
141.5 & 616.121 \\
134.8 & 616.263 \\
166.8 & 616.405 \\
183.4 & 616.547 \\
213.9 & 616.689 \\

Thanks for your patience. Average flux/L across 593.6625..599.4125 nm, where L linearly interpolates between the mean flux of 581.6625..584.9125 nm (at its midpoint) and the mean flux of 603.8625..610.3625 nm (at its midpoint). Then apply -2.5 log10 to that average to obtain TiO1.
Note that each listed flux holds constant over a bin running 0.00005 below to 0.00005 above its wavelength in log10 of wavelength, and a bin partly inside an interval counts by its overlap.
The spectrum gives 0.20 mag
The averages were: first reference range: 265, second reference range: 287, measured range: 230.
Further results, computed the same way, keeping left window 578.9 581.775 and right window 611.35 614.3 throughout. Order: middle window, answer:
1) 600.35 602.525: 0.12 mag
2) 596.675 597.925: 0.27 mag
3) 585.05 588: 0.31 mag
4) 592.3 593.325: 0.36 mag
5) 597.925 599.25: 0.16 mag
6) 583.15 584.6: 0.06 mag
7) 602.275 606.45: 0.04 mag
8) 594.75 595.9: 0.31 mag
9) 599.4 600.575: 0.12 mag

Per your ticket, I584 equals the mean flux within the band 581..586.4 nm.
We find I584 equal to 254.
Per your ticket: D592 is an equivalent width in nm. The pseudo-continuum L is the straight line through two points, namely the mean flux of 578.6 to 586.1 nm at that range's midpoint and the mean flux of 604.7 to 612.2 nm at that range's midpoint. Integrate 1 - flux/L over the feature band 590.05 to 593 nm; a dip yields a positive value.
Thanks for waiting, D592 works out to 0.94 nm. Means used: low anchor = 268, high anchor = 288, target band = 187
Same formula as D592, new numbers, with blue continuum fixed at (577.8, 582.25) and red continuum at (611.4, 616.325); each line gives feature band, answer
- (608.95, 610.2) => -0.12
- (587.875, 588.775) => 0.42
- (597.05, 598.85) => 0.28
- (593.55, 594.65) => 0.19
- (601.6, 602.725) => 0.04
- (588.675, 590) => 0.97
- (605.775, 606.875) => 0.01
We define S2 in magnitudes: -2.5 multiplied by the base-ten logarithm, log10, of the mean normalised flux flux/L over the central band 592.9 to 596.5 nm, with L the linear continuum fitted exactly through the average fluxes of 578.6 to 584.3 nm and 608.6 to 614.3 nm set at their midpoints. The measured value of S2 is 0.269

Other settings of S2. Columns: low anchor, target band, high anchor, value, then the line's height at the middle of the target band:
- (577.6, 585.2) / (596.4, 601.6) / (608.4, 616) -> 0.160 mag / 281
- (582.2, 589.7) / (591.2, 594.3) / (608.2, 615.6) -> 0.109 mag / 229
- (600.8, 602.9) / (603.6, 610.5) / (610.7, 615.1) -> -0.045 mag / 274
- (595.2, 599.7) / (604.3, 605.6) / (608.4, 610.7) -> -0.060 mag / 271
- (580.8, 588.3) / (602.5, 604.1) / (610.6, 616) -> -0.004 mag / 269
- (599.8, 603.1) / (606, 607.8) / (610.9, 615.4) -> -0.052 mag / 272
